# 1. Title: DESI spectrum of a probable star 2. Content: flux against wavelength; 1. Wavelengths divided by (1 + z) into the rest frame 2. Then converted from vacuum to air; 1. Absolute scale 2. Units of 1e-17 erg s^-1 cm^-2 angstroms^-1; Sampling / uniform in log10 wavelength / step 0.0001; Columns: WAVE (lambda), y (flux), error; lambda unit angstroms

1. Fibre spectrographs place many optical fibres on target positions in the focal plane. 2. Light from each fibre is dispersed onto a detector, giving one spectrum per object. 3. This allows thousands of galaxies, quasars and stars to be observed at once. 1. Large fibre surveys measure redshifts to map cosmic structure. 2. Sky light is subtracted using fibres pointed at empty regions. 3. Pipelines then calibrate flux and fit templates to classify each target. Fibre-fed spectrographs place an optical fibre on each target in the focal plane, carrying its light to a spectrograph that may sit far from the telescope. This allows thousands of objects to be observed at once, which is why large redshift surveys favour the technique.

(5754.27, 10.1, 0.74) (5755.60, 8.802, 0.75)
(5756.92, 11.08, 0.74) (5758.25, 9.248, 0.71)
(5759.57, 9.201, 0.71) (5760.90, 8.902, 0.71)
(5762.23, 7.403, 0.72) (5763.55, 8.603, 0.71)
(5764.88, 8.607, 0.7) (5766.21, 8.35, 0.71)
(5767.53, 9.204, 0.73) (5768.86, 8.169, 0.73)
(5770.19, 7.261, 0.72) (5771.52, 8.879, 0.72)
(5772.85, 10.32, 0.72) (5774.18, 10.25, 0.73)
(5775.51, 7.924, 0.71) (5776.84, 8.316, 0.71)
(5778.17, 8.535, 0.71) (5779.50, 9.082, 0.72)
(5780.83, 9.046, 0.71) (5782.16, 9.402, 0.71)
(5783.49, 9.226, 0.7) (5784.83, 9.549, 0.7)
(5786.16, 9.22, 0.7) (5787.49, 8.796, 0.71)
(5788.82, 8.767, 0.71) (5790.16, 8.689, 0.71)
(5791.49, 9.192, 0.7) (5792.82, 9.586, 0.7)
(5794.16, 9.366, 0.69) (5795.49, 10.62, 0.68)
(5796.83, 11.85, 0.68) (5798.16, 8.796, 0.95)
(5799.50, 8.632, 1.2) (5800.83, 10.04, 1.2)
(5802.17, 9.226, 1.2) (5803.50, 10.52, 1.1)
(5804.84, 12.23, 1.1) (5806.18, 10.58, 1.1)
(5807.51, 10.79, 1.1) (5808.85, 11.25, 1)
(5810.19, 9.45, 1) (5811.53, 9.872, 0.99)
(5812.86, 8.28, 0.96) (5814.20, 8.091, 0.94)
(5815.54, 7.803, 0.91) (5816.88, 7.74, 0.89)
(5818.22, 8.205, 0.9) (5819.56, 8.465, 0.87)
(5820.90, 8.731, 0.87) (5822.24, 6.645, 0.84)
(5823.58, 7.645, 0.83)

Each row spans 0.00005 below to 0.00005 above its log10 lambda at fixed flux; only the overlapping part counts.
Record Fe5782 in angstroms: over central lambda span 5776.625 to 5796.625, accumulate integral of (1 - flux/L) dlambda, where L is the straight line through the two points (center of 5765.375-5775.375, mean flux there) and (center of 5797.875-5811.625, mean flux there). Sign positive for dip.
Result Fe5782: 0.5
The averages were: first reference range 8.86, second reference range 10.2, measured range 9.24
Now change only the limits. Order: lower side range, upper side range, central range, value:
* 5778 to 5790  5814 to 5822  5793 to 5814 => -3.8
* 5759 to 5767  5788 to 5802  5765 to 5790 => 0.2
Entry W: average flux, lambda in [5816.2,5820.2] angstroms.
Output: 8.13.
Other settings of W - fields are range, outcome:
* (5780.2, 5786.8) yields 9.29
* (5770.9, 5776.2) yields 9.34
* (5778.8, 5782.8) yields 9.18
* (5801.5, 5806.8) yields 10.6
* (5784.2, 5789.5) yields 9.08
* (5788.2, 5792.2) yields 8.89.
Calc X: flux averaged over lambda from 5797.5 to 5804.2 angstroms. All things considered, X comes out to 9.45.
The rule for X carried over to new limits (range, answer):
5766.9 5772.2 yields 8.37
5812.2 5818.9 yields 8.02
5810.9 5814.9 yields 8.74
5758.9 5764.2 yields 8.54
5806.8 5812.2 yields 10.4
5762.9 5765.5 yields 8.6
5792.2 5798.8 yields 10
